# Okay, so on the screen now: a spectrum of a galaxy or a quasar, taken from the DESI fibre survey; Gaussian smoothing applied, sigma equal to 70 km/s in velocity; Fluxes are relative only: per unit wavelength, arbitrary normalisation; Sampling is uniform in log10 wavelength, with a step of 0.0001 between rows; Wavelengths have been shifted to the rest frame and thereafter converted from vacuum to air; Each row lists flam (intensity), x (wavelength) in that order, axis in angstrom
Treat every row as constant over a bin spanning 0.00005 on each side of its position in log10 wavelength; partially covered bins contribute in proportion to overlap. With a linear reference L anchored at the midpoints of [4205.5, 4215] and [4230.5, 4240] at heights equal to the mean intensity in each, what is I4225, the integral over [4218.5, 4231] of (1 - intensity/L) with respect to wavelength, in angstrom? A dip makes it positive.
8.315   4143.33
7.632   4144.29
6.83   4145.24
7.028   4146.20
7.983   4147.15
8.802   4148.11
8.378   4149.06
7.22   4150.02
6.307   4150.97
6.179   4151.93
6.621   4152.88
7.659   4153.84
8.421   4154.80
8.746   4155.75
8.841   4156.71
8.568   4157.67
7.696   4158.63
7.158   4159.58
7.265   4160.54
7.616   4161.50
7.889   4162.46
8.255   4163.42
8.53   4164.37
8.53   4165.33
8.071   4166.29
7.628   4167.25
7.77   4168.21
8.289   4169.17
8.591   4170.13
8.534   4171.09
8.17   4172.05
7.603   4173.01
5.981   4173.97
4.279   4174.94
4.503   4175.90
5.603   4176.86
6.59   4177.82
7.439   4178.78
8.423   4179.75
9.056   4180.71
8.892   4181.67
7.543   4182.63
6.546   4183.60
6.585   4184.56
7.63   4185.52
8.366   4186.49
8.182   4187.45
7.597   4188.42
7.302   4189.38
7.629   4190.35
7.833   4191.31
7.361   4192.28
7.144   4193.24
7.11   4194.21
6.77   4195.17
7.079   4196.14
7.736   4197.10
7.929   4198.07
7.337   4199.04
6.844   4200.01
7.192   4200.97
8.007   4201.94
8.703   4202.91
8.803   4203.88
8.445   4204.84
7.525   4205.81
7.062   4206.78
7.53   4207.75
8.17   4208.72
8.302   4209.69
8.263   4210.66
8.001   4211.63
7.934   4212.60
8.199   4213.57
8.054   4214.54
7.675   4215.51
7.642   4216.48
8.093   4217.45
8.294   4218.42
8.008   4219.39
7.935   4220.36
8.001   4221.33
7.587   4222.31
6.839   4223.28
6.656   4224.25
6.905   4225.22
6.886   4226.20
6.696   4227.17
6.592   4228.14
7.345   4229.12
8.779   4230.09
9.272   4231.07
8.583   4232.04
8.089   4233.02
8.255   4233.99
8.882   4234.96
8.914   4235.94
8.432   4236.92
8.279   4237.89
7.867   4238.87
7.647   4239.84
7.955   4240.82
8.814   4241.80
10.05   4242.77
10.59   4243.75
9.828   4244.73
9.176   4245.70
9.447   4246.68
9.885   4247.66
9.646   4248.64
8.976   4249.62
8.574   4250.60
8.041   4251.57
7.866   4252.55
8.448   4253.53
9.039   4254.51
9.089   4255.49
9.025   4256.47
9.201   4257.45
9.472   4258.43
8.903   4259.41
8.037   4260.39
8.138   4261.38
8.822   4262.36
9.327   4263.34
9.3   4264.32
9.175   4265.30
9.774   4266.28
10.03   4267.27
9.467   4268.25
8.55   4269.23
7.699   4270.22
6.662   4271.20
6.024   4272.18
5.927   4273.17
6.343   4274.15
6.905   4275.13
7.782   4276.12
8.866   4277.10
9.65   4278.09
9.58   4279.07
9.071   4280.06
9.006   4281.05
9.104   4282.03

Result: 1.2 angstrom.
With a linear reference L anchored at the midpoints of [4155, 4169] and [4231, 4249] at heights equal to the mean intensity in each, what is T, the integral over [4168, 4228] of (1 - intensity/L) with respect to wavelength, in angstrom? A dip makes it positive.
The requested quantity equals 6.5 angstrom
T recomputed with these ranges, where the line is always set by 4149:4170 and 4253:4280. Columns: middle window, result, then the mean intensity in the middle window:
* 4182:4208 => 1.55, 7.56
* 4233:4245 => -0.61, 8.75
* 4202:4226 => 0.90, 7.85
